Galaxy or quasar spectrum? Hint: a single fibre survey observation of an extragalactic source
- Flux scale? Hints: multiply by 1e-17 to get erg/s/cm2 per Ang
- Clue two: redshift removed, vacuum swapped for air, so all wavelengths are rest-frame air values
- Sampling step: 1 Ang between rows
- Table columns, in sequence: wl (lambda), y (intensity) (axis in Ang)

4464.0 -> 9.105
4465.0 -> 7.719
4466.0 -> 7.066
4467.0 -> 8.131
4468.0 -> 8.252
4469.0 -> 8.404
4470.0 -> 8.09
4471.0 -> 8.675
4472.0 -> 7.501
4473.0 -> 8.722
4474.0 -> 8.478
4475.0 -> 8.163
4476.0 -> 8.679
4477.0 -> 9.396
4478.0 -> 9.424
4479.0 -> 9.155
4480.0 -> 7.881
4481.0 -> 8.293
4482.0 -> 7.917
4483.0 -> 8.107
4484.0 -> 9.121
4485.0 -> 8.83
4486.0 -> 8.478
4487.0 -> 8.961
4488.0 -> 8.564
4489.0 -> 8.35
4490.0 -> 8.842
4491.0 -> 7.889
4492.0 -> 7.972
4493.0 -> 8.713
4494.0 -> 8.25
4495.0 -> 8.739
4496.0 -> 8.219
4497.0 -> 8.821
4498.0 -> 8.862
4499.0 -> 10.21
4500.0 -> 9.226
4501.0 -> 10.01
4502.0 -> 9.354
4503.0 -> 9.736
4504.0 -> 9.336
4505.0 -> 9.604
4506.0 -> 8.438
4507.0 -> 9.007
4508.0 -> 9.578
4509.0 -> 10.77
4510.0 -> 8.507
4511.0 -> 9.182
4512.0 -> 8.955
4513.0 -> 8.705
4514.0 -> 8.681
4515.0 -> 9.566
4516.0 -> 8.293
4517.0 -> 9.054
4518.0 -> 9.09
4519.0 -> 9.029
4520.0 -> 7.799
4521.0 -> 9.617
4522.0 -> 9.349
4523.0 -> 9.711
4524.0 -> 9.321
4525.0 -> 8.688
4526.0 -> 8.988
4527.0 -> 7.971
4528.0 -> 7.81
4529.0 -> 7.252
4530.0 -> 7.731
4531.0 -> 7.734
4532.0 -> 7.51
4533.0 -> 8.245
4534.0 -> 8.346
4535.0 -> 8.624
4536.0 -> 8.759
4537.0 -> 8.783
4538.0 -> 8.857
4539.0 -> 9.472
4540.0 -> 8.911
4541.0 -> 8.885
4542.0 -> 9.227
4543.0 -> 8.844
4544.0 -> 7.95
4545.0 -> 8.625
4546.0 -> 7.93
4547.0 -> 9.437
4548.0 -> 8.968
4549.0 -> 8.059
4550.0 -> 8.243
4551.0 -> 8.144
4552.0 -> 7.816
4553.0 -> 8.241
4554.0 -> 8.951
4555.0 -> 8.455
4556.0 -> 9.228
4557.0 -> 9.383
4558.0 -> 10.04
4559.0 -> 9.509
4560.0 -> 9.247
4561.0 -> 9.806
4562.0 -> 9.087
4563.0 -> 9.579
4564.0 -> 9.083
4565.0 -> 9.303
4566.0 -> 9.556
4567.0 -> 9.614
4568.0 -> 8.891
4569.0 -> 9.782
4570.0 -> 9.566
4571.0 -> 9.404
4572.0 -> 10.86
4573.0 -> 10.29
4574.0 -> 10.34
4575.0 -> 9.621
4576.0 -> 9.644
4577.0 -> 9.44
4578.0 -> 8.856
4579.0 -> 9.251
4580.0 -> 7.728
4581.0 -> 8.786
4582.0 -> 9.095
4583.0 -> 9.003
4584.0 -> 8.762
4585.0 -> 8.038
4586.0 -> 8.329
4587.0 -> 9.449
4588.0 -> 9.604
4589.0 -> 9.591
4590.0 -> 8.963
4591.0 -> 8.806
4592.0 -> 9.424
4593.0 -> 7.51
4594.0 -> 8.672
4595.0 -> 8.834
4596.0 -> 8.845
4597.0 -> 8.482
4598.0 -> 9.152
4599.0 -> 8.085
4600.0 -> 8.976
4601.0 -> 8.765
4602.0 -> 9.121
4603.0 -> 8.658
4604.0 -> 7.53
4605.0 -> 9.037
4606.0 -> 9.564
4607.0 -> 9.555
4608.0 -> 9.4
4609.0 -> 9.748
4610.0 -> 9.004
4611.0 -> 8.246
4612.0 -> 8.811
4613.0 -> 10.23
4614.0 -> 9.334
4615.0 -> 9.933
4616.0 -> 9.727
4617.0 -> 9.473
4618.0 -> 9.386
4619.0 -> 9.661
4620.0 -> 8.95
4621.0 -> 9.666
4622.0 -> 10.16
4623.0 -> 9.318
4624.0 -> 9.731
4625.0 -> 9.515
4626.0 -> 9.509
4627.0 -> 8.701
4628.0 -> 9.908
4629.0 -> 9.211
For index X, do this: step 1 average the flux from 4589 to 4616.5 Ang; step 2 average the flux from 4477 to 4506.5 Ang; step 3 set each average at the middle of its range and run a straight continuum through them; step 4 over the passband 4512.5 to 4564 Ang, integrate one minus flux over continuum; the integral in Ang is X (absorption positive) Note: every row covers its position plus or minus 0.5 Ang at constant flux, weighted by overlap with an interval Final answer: 0.9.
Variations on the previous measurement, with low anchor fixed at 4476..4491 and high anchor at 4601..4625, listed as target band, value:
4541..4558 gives 0.6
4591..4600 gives 0.5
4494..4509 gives -0.9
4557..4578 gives -1.2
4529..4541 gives 0.7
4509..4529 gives -0.1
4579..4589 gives 0.4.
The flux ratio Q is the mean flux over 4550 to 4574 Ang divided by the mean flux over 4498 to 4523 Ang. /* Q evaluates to 1.01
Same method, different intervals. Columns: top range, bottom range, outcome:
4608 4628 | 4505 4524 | 1.04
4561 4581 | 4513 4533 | 1.10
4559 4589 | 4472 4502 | 1.07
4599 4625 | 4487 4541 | 1.05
